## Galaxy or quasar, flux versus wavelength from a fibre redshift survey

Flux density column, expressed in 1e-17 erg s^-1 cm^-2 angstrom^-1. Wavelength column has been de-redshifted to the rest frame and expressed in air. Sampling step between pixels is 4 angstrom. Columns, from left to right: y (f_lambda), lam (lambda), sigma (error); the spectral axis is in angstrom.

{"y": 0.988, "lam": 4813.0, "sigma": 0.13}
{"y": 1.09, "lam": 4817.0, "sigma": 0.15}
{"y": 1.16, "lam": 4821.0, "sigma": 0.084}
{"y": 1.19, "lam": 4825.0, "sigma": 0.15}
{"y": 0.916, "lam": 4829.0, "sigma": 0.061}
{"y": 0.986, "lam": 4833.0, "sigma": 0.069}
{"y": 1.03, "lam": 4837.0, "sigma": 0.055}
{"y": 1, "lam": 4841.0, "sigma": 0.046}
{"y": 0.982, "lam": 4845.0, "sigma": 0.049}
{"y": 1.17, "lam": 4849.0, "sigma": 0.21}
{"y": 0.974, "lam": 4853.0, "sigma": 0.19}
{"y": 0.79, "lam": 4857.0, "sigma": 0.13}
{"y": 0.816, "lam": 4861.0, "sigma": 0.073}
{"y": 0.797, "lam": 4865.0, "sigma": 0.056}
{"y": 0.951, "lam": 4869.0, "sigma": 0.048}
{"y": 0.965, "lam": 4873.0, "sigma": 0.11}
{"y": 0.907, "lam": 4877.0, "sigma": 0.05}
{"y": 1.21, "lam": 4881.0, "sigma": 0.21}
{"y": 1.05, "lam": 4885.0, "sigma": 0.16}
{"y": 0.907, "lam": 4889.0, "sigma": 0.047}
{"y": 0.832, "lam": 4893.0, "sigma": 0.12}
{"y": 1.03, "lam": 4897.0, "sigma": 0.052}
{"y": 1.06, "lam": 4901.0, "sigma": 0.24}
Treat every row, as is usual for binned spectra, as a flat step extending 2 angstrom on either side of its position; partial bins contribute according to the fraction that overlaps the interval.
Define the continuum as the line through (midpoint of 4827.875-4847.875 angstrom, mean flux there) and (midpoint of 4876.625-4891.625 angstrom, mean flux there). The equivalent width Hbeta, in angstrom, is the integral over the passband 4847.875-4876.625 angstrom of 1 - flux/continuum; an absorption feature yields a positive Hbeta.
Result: 2.7 angstrom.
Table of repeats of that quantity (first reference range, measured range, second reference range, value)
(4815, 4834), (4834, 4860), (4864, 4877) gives 0.3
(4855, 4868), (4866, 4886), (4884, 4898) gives -2.9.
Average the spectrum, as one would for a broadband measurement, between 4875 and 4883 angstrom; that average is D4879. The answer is 1.06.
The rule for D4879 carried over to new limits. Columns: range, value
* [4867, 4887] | 1.02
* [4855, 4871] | 0.839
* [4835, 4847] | 1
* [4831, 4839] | 1.01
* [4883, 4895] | 0.93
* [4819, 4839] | 1.06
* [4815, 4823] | 1.12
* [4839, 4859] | 0.983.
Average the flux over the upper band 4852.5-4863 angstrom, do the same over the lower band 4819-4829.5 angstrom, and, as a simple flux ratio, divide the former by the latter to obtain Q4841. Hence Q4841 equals 0.8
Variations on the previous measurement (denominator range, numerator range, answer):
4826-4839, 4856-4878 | 0.88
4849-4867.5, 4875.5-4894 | 1.12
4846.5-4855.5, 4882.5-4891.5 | 0.94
